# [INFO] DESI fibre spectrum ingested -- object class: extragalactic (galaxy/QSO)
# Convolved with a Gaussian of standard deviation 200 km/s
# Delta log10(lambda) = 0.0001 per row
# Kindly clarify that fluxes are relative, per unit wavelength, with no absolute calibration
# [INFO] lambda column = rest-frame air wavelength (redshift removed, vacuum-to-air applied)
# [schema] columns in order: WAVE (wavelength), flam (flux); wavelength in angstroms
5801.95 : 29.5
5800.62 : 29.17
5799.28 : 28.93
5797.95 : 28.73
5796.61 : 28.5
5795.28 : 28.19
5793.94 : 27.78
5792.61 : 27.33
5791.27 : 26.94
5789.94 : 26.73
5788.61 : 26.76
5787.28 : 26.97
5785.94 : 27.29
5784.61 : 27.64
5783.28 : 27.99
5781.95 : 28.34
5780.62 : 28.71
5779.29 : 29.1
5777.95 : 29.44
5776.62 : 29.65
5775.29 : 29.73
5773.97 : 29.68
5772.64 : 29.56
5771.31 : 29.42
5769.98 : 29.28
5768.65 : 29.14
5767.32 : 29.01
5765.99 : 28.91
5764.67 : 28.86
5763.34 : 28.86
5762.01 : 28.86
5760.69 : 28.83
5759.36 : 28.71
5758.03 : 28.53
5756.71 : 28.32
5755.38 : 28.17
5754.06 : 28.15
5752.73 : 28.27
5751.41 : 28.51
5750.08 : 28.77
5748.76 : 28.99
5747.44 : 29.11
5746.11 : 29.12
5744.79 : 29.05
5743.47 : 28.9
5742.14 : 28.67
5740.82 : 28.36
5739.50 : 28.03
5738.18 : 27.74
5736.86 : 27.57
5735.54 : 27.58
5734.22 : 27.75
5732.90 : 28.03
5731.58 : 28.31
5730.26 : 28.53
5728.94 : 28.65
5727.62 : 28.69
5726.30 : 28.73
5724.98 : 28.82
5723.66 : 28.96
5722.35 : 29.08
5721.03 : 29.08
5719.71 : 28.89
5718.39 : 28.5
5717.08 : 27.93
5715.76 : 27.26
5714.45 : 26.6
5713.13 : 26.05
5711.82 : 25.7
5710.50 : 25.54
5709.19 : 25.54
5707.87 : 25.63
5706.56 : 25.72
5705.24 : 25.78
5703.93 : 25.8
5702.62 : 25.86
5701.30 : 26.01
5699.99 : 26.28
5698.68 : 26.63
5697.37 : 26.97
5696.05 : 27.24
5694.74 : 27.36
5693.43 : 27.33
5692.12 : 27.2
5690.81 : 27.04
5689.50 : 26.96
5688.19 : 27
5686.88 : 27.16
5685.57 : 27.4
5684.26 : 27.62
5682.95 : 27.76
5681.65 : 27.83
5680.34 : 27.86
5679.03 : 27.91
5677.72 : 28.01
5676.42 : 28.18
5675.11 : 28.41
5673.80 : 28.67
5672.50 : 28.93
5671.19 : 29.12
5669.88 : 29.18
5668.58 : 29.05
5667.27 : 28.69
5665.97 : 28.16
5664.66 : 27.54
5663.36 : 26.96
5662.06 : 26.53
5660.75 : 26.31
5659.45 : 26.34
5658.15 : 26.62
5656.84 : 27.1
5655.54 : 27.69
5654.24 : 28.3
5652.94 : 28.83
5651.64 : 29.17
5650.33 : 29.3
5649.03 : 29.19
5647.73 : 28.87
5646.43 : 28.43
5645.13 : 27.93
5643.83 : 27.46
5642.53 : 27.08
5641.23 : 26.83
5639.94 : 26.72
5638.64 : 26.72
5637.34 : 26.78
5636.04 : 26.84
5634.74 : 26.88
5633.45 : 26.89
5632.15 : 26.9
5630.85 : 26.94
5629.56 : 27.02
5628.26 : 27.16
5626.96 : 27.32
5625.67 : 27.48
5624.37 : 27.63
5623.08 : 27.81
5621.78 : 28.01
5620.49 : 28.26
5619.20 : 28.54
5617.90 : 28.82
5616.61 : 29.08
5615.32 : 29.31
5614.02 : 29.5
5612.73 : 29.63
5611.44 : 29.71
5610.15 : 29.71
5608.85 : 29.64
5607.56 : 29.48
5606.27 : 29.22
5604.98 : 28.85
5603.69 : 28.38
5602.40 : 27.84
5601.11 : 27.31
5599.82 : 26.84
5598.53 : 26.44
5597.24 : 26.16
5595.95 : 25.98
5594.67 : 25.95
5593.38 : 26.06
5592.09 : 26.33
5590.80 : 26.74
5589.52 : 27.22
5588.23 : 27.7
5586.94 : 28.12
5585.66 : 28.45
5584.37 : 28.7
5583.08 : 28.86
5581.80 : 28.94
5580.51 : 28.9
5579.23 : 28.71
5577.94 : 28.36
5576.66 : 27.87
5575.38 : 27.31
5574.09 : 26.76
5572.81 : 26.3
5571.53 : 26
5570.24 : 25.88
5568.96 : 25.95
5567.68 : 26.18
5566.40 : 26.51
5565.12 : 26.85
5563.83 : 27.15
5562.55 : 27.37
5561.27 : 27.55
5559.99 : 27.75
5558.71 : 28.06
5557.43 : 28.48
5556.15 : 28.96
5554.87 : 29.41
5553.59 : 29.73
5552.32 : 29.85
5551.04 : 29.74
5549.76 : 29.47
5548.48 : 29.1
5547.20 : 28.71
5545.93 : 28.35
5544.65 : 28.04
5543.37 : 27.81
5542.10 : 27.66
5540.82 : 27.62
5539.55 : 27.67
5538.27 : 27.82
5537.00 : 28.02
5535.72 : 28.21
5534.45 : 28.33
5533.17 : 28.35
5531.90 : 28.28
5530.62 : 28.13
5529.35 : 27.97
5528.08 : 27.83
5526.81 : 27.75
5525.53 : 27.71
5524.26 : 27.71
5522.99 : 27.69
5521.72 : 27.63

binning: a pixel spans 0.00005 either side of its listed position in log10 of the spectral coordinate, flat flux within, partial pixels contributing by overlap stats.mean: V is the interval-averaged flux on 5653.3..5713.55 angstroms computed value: 27.2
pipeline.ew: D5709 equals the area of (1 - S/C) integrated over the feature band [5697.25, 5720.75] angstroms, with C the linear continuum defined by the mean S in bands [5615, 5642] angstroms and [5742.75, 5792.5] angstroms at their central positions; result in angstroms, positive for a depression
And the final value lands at 1.35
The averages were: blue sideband 27.5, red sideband 28.6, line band 26.5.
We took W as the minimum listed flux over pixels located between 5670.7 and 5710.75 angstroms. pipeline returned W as 25.54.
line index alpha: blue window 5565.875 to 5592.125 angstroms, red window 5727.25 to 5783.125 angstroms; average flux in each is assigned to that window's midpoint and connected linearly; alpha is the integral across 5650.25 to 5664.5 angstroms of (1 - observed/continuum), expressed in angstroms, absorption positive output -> 0.3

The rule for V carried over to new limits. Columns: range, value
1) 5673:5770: 27.8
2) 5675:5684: 28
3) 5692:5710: 26.3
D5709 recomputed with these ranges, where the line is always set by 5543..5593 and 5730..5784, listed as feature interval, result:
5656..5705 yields 1.64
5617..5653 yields 0.61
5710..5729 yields 0.43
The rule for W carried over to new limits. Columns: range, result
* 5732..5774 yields 27.57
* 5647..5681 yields 26.31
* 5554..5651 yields 25.88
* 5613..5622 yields 28.01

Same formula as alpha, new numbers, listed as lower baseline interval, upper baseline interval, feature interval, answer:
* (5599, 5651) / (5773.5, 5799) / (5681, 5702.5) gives 0.8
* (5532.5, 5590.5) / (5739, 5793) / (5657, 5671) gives 0.3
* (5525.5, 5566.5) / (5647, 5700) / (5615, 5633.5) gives 0.1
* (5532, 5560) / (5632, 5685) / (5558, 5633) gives 1.3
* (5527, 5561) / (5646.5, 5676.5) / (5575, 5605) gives 0.8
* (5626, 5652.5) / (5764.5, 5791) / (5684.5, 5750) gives 1.4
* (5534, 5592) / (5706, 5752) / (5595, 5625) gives -0.4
